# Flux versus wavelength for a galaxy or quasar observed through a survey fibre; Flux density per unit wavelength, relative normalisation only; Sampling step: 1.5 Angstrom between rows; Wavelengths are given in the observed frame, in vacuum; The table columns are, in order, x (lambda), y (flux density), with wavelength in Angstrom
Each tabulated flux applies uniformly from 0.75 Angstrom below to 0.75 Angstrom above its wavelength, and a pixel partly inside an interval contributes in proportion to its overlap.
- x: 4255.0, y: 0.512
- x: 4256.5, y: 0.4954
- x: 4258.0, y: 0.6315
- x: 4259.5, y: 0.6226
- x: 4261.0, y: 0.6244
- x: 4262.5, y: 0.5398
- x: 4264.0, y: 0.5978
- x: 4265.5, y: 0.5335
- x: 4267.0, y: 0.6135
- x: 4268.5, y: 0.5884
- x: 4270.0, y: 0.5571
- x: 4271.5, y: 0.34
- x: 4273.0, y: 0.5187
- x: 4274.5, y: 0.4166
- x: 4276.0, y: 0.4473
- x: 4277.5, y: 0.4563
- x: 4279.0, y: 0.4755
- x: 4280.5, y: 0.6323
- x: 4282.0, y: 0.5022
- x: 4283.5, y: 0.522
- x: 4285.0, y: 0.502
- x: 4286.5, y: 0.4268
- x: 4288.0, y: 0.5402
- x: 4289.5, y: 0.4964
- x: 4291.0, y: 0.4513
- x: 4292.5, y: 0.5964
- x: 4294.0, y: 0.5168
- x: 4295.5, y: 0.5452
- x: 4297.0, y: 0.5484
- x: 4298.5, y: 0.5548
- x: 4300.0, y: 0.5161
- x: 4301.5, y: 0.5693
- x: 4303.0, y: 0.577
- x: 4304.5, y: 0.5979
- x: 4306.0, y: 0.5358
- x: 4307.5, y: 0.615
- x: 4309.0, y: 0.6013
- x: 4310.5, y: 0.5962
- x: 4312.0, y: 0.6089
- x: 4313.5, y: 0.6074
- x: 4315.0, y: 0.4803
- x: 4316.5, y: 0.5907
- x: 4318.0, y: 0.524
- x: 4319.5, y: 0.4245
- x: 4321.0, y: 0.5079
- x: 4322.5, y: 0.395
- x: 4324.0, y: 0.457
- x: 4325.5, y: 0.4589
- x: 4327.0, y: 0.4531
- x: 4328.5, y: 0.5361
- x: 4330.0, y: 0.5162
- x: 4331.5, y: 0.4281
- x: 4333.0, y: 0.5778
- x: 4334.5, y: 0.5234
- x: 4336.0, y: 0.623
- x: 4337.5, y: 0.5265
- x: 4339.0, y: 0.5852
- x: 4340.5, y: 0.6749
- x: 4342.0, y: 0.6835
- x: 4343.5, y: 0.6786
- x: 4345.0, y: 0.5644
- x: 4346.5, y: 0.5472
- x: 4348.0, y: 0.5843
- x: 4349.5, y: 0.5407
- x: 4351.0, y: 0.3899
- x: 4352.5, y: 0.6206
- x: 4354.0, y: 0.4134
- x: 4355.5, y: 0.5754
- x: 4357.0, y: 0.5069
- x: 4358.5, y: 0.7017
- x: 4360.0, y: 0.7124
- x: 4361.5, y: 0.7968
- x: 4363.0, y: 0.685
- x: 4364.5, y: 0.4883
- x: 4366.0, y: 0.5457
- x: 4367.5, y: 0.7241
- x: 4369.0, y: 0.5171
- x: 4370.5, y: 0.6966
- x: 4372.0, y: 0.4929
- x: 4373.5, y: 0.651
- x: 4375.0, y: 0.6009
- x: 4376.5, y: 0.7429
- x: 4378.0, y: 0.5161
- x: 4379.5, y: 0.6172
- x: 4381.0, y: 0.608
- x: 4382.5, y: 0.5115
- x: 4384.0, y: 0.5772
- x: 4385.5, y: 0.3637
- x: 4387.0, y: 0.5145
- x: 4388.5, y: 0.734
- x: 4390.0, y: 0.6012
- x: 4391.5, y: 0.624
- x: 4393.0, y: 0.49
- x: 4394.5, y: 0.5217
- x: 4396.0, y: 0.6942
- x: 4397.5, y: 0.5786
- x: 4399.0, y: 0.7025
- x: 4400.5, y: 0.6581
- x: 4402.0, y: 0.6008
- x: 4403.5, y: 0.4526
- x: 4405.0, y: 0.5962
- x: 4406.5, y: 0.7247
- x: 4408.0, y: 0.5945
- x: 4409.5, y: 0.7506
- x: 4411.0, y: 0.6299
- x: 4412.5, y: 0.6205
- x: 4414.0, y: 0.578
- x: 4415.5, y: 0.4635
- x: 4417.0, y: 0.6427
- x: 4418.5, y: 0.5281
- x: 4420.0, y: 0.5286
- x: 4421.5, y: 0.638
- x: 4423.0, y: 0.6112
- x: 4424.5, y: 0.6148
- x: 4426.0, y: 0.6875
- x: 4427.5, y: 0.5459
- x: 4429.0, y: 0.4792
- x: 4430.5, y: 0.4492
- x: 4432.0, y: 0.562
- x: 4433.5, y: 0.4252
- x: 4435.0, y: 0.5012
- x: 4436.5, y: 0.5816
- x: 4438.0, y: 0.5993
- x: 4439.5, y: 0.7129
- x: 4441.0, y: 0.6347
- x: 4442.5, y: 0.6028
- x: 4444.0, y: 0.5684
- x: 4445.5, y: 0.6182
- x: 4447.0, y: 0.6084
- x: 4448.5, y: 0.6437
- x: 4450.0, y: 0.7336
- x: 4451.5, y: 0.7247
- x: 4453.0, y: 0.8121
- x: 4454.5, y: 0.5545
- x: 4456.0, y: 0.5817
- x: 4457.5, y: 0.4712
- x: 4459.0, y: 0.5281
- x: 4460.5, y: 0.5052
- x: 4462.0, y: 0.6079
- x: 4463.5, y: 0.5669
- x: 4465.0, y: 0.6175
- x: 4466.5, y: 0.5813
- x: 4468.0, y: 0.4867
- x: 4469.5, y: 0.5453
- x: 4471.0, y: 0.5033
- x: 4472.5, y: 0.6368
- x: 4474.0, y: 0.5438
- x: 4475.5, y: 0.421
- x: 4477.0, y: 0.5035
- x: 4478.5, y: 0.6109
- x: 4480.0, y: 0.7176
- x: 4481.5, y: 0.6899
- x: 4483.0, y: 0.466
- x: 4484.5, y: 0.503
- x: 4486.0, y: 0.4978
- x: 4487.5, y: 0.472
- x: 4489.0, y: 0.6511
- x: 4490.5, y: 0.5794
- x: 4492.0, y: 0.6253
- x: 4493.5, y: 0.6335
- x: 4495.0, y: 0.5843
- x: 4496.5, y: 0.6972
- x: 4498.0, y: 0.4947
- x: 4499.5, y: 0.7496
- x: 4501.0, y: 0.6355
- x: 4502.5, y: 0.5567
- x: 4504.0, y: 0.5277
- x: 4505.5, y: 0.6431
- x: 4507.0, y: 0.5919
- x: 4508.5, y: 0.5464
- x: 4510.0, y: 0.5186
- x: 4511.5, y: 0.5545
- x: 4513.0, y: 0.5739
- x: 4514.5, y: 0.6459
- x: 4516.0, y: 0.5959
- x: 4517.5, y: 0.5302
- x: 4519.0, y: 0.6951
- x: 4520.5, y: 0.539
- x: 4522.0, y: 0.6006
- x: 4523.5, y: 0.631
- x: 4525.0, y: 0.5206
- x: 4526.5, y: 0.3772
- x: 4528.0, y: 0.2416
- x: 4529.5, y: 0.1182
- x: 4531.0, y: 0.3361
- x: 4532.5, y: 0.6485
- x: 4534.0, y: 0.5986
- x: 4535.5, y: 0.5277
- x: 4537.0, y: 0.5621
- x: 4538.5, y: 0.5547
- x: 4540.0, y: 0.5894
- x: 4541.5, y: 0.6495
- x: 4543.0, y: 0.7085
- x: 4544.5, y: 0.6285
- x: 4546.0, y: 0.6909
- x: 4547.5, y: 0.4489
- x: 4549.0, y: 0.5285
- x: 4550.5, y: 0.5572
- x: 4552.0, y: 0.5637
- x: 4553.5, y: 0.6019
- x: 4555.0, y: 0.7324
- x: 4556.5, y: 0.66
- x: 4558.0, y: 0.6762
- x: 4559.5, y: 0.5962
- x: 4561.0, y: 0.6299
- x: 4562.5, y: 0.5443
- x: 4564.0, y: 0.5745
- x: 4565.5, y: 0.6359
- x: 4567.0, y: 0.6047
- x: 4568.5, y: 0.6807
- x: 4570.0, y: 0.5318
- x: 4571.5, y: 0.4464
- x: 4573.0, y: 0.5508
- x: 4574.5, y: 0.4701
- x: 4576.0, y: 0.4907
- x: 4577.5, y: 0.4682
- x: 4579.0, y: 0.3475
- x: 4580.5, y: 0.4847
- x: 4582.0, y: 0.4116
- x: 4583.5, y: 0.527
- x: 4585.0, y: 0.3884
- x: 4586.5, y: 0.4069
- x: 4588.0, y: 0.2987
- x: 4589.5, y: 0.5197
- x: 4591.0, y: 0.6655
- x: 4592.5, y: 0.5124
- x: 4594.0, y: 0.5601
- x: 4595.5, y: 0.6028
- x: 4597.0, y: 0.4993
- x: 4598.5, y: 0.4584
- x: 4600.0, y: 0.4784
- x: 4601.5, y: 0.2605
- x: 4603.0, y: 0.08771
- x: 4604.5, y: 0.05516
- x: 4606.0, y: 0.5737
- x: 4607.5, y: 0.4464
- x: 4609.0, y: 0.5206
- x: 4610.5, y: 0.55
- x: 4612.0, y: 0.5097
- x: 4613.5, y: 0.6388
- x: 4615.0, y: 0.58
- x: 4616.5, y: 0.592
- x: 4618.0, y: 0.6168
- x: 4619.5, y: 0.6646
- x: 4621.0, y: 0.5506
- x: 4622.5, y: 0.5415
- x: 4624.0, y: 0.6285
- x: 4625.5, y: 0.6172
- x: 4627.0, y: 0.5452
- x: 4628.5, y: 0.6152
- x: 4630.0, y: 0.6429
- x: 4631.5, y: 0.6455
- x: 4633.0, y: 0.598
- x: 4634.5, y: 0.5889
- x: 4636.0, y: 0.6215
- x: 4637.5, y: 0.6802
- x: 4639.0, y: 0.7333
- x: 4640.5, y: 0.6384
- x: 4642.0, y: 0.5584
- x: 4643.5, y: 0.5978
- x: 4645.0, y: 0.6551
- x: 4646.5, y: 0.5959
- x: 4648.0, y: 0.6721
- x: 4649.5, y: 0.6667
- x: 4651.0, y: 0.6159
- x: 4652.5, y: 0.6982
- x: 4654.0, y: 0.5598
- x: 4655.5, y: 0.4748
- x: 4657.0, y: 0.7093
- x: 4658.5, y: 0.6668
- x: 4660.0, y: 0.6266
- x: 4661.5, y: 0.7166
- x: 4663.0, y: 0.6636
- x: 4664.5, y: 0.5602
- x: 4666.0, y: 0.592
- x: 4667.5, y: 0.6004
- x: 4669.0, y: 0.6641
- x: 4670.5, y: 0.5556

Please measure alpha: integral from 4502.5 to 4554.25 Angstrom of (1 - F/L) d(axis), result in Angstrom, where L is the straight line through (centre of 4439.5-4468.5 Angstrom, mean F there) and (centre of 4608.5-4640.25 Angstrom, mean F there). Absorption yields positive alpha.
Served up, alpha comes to 4.9 Angstrom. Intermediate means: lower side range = 0.606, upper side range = 0.605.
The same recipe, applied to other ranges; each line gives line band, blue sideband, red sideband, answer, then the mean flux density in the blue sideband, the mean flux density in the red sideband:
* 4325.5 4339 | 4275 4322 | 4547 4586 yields 0.3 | 0.533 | 0.544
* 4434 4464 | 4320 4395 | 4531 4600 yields -2.5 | 0.568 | 0.549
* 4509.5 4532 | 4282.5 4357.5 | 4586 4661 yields 2.1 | 0.538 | 0.558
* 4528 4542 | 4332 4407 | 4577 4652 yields 1.5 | 0.592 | 0.535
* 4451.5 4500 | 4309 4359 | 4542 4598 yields -2.9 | 0.543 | 0.547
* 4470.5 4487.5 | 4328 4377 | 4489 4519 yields 1.3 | 0.589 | 0.598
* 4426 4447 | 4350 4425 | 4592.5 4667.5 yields 0.8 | 0.595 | 0.571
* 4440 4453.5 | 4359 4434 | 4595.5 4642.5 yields -1.8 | 0.595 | 0.541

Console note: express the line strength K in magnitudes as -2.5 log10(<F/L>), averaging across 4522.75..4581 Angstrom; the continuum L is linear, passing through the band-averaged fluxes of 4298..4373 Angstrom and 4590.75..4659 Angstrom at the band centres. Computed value 0.04 mag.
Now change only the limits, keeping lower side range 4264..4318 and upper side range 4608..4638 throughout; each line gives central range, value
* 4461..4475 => 0.01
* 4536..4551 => -0.02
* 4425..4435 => 0.07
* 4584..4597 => 0.19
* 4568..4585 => 0.21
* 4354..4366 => -0.13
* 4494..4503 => -0.09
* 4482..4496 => 0.02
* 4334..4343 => -0.12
